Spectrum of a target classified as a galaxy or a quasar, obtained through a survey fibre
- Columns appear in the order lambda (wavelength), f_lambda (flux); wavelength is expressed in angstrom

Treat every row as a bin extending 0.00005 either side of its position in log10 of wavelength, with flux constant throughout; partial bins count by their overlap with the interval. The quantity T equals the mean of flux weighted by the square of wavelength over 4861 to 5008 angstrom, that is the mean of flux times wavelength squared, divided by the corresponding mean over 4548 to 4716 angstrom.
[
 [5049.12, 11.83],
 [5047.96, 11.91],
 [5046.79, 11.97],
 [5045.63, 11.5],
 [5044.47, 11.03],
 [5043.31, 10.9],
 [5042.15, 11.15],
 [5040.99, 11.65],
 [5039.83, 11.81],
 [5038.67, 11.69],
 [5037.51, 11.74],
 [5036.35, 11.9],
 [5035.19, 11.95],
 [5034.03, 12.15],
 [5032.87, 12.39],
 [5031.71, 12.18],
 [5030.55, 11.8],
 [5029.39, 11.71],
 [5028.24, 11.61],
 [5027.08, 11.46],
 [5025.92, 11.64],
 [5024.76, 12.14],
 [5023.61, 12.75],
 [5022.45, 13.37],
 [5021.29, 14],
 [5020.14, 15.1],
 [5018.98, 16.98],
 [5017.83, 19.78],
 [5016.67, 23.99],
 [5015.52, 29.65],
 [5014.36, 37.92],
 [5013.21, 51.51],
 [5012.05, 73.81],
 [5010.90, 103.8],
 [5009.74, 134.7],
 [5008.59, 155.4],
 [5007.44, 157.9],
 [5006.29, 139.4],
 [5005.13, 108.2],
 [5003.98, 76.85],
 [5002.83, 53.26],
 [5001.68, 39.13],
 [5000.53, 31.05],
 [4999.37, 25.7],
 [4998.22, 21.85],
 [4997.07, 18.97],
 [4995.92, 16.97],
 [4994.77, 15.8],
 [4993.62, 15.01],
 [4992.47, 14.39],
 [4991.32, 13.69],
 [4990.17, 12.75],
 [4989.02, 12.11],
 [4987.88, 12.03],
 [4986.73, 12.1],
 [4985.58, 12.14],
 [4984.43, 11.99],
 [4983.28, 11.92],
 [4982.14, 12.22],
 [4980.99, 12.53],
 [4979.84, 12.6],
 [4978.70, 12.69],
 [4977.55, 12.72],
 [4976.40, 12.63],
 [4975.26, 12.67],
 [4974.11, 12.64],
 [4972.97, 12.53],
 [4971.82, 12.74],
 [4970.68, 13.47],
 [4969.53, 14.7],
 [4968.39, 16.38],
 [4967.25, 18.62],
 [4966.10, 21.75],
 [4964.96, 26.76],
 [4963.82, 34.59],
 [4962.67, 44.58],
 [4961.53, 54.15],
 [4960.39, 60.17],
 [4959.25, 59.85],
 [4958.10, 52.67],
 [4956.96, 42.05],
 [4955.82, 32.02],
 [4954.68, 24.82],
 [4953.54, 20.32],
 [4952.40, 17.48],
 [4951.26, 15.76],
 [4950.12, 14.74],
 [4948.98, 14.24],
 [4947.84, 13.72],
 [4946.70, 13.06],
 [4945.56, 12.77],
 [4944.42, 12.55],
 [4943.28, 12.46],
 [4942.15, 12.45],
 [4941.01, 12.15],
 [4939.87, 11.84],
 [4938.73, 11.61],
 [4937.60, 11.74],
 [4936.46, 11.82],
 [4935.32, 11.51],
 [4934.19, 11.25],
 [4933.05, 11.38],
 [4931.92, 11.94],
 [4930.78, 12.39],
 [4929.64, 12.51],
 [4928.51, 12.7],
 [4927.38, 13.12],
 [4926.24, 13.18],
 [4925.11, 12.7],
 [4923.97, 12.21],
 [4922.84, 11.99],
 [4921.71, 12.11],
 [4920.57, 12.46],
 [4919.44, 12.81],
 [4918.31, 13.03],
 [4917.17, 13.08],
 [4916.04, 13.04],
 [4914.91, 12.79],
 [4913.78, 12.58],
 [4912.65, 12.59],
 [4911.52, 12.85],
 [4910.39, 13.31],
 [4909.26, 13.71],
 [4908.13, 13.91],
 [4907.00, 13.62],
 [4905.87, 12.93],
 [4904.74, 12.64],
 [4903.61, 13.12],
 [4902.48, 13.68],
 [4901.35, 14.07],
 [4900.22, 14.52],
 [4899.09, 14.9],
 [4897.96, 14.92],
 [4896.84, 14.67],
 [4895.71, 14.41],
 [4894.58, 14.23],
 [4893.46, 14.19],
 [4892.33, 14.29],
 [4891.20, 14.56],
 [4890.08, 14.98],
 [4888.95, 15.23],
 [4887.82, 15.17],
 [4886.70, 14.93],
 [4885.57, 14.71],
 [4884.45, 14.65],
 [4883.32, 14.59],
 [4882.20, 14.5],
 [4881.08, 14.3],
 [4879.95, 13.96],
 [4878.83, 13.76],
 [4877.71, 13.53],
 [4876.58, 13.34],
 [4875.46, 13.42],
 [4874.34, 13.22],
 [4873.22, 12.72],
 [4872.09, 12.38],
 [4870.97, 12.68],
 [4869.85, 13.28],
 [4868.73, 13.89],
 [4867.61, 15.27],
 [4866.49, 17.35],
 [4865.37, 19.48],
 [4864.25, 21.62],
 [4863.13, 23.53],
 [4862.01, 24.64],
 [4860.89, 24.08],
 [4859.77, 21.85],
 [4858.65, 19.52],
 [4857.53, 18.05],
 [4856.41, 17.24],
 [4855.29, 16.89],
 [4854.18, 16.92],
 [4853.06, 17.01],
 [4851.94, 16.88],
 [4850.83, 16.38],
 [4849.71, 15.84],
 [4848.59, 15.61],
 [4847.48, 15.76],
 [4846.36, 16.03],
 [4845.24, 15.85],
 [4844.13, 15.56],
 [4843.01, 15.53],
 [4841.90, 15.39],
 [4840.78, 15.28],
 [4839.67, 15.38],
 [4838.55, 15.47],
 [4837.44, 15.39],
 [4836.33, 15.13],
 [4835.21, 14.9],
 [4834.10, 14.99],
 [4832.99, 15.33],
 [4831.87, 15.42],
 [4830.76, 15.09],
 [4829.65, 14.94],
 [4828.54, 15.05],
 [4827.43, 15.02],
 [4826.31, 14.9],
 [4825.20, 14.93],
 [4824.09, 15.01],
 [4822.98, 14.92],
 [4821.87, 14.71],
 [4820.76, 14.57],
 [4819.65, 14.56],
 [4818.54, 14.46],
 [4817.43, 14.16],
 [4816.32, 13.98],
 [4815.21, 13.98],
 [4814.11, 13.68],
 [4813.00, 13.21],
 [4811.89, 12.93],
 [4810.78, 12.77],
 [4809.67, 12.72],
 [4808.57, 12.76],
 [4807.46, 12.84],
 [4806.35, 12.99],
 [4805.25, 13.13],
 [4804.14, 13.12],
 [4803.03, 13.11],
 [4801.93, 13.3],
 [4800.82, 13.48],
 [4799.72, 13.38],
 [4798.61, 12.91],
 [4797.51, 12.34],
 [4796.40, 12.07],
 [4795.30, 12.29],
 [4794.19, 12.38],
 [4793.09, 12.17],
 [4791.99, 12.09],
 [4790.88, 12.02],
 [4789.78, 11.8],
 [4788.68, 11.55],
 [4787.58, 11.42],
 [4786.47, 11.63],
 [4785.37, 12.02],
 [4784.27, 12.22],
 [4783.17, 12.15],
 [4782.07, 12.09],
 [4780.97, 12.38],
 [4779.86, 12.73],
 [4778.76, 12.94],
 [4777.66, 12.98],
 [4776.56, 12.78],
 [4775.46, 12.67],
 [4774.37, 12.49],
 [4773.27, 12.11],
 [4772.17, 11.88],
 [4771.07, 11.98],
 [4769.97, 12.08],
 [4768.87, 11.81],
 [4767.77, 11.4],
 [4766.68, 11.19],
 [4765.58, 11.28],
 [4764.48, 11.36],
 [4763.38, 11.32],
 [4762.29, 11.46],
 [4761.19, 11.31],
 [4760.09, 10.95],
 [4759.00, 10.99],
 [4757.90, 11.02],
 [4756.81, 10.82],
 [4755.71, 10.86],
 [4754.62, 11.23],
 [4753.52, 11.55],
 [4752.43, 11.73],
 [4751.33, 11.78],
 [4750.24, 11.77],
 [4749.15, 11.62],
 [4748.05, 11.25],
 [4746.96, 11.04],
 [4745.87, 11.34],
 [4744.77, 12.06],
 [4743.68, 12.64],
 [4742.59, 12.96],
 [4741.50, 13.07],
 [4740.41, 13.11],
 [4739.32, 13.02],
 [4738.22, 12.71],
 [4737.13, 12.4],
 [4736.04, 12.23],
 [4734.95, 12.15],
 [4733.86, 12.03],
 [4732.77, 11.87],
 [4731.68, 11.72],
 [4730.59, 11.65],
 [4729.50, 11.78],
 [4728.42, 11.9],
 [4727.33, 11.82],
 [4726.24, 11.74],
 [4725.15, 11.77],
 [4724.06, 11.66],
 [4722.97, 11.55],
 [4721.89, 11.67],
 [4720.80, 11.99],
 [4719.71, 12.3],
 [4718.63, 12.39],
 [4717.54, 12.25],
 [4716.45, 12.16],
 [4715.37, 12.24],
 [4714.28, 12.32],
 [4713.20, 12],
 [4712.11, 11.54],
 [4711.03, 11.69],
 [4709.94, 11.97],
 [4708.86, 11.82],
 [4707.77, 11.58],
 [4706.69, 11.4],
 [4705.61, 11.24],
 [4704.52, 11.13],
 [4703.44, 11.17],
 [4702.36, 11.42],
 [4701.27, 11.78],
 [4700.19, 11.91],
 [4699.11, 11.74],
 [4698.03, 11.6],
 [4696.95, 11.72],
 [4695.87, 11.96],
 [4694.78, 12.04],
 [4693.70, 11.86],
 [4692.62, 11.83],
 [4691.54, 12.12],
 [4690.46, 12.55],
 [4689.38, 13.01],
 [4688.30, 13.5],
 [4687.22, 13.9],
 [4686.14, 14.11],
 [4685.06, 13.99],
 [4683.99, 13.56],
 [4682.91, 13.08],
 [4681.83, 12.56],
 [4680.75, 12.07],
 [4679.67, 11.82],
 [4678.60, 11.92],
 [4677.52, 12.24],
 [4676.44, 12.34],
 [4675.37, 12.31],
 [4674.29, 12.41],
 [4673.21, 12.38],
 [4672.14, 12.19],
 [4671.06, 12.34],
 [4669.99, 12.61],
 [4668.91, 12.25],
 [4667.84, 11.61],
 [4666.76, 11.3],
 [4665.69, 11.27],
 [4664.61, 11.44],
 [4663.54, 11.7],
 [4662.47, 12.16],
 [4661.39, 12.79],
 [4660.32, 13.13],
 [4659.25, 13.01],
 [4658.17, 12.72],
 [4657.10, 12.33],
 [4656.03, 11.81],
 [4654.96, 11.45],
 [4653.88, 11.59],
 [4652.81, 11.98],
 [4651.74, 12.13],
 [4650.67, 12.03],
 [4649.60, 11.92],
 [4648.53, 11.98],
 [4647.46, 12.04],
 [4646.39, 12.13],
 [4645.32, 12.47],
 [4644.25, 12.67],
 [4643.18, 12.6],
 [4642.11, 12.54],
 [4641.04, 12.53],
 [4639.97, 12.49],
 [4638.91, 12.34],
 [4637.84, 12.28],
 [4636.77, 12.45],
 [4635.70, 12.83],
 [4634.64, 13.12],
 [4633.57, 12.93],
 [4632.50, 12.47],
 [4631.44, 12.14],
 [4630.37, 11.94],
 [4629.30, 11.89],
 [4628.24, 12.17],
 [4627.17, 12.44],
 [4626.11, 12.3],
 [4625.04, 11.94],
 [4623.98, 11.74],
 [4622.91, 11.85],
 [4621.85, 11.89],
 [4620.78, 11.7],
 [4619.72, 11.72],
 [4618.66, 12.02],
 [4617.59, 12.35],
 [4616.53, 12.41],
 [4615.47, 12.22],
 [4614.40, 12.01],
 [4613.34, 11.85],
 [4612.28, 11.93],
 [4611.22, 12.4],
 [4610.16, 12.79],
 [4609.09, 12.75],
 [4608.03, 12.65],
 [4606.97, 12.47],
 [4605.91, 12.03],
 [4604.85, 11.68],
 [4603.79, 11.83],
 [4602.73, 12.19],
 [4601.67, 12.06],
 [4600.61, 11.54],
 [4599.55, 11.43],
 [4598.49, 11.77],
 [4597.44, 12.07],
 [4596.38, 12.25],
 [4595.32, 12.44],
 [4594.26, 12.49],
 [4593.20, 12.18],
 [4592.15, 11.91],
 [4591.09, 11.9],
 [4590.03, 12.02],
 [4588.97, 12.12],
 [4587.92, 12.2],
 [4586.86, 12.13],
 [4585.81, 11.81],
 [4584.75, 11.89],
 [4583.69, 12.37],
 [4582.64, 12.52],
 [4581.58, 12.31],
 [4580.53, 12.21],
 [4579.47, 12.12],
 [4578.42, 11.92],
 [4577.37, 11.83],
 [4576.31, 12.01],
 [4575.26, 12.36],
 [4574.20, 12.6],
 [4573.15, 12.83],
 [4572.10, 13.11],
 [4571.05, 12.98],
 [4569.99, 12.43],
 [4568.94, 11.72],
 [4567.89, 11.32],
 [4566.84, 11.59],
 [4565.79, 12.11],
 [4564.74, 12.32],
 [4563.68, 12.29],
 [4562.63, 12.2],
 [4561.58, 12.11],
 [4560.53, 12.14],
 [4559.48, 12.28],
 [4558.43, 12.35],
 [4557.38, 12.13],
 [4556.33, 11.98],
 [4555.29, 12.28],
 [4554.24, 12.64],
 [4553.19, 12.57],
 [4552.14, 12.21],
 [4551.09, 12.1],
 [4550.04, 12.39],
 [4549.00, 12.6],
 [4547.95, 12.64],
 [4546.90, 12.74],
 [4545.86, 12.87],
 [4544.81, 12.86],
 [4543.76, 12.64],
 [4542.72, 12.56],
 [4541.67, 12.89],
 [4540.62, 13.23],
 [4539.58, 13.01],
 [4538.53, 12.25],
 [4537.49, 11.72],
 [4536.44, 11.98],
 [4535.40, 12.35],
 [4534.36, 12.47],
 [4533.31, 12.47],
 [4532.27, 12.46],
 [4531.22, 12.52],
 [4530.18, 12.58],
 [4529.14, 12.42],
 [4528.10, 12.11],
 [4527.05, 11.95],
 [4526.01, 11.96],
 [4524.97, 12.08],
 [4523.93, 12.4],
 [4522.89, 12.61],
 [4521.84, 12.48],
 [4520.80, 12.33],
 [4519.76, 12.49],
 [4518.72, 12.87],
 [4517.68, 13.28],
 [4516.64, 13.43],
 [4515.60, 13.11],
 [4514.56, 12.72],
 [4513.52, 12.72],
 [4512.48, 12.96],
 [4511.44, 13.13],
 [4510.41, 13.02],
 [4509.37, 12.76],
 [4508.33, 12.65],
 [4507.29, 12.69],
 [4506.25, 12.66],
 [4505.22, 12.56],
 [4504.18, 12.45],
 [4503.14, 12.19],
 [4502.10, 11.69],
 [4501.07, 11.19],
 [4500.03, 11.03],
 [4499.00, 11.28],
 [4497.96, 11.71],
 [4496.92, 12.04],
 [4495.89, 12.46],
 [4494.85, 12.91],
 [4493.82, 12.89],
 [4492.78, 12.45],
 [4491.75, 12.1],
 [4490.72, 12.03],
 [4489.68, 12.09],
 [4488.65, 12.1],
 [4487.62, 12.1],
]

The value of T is 1.91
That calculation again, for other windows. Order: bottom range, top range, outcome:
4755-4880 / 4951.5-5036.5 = 2.41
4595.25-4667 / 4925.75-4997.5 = 1.72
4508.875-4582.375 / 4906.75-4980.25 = 1.71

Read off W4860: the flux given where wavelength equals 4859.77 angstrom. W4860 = 21.85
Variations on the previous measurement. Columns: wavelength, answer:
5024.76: 12.14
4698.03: 11.6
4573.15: 12.83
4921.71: 12.11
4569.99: 12.43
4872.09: 12.38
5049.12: 11.83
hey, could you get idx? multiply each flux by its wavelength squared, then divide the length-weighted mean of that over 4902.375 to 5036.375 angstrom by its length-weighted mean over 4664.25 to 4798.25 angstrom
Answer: 2.29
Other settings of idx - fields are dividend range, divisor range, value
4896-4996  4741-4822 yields 1.46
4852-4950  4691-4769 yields 1.30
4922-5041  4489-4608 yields 2.56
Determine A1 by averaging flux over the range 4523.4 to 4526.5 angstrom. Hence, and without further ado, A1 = 12.2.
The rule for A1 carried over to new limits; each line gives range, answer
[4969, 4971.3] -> 14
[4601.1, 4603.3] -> 12.1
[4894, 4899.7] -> 14.6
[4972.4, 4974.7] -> 12.6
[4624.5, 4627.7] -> 12.2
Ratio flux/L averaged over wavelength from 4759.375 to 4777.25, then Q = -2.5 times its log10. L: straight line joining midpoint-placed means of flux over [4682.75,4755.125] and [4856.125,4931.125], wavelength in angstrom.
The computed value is 0.09 mag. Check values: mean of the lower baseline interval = 12.1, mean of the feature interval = 11.8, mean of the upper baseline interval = 14.6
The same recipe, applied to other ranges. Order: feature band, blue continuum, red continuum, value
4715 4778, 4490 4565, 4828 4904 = 0.22 mag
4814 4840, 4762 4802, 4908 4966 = -0.05 mag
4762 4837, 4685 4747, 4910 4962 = 0.10 mag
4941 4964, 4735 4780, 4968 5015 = 0.23 mag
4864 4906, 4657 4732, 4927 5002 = 0.17 mag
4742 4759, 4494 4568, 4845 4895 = 0.27 mag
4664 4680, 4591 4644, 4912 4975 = 0.11 mag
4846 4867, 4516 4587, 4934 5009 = 0.27 mag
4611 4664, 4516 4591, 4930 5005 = 0.16 mag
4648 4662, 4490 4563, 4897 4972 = 0.16 mag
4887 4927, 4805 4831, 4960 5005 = 0.35 mag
